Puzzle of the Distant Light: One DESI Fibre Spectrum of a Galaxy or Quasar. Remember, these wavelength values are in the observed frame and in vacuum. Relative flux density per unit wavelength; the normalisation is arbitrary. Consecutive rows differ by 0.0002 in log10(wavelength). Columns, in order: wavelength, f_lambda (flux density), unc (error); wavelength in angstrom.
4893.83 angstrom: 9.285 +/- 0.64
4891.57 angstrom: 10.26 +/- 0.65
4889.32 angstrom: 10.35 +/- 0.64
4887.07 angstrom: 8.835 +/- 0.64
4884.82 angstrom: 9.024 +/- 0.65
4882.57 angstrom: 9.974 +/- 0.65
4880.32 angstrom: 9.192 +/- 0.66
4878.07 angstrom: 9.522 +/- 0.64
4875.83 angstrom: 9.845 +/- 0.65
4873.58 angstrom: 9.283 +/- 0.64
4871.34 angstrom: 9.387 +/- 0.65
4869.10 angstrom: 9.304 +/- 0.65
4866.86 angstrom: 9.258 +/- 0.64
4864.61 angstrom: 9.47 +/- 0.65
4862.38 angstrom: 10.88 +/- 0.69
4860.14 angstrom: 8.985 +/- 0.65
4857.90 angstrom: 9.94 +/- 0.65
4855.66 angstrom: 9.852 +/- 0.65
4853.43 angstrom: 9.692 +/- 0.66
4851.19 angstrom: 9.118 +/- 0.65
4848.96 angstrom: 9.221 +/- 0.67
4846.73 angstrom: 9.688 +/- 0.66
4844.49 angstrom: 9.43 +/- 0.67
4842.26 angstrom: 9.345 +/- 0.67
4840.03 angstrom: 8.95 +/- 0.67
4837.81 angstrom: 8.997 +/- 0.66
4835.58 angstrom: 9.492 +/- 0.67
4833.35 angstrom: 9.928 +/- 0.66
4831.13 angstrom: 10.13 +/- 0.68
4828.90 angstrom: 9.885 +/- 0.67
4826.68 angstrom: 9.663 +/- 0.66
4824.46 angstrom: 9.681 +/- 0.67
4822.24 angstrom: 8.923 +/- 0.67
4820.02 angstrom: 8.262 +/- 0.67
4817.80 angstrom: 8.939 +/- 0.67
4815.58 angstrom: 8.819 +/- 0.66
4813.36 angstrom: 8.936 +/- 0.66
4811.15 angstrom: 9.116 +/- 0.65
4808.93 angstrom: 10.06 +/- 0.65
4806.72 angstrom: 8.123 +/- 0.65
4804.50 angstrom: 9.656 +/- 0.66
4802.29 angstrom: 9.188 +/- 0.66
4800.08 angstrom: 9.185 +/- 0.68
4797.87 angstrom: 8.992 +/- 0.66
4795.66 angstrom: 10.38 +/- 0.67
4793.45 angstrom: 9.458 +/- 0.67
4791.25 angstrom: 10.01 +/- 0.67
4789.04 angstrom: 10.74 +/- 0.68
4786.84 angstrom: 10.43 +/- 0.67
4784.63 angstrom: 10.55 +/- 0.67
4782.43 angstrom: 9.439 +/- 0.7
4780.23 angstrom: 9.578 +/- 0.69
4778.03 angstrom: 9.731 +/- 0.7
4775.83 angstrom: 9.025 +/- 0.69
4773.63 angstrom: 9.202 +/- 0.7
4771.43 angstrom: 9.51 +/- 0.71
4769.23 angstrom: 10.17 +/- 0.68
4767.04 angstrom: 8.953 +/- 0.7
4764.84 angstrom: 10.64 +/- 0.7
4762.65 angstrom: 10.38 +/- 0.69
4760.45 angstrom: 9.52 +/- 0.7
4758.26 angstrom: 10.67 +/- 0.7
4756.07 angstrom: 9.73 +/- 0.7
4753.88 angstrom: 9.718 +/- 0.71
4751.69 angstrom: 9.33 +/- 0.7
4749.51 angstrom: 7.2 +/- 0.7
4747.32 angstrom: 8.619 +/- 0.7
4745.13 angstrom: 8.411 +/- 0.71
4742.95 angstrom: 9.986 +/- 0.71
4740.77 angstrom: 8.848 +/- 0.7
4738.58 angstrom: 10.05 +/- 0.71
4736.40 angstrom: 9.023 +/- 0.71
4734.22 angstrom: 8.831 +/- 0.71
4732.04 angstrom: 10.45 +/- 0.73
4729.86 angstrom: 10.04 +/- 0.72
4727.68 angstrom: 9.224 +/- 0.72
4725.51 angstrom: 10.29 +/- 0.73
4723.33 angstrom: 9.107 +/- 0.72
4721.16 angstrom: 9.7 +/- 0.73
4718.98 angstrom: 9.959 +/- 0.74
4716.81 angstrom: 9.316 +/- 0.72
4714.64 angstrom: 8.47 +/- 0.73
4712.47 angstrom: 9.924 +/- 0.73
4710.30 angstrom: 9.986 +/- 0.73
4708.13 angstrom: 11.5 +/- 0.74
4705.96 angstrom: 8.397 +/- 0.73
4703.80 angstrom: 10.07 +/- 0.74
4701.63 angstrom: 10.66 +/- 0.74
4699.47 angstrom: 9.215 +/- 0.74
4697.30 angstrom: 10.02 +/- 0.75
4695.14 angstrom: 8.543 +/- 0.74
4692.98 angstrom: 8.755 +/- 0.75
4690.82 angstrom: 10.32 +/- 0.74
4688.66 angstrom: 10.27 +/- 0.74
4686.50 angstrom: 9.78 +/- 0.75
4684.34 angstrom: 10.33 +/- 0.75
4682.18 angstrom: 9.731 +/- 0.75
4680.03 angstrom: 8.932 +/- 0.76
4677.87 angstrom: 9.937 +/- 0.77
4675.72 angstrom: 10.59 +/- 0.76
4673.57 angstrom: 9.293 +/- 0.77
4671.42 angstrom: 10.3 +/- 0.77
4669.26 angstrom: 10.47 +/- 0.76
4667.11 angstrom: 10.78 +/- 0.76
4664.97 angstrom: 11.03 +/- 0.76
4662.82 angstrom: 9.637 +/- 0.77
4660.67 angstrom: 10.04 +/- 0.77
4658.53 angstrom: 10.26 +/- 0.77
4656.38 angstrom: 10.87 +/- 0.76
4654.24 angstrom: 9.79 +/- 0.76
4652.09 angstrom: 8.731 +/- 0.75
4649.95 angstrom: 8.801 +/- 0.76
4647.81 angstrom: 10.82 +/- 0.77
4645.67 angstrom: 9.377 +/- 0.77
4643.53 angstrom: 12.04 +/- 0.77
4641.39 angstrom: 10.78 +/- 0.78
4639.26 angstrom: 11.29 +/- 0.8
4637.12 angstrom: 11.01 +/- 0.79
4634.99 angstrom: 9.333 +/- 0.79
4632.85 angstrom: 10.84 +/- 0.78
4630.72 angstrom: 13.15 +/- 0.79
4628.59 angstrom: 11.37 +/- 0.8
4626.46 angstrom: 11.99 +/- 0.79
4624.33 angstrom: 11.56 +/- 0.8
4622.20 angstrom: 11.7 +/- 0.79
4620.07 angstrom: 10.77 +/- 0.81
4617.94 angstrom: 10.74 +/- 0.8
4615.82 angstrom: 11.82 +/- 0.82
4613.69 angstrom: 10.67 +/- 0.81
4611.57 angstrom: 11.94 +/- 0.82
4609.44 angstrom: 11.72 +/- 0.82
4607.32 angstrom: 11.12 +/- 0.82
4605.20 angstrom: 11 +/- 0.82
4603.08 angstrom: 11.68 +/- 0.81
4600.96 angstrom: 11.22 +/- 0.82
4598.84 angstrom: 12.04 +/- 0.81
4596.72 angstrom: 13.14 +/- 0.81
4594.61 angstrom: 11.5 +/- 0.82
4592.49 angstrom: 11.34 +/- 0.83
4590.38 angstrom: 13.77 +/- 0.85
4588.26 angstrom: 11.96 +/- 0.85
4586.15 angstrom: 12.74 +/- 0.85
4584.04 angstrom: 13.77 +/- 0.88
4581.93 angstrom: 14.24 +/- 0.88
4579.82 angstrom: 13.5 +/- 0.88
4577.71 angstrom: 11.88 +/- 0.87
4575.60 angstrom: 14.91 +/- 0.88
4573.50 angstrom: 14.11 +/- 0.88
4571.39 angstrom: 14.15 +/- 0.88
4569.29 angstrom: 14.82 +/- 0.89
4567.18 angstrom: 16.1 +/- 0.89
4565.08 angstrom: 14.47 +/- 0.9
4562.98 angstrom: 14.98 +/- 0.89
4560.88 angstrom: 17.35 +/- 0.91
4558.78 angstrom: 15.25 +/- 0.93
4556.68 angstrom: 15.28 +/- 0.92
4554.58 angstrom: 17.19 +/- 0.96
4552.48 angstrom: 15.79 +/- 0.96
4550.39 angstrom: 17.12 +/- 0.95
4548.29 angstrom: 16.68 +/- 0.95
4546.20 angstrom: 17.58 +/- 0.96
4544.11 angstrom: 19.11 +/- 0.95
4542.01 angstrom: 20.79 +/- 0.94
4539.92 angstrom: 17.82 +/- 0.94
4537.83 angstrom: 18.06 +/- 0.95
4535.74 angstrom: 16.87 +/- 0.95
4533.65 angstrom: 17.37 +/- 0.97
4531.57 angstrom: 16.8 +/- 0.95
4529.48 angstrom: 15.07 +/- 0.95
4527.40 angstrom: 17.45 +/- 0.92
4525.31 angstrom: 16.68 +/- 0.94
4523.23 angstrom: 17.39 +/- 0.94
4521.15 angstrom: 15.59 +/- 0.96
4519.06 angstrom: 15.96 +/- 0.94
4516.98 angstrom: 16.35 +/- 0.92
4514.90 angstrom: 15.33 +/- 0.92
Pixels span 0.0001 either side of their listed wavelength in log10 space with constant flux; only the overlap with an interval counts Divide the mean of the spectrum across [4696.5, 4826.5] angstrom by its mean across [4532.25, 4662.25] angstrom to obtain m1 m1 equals 0.73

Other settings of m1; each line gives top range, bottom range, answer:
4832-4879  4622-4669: 0.89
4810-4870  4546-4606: 0.67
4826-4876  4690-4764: 1.00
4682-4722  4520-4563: 0.57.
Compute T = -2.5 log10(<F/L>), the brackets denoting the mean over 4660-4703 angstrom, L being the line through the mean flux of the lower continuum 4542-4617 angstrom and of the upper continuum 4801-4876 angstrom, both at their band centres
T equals 0.22 mag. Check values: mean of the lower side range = 14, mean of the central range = 9.93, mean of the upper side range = 9.39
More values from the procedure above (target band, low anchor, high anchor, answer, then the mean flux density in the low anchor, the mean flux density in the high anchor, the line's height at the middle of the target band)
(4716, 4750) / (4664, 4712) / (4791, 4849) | 0.045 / 9.95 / 9.34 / 9.74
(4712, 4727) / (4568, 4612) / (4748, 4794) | 0.113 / 12.7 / 9.71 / 10.6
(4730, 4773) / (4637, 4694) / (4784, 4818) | 0.030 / 10.1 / 9.54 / 9.75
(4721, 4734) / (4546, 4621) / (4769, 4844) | 0.122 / 13.5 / 9.48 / 10.9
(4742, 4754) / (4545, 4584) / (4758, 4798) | 0.205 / 15.3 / 9.87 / 10.6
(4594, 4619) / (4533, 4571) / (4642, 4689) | 0.173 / 16.8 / 10.1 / 13.6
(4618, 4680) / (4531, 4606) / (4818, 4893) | 0.257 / 14.9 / 9.5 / 13.4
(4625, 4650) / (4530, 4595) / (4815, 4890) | 0.253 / 15.4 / 9.45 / 13.9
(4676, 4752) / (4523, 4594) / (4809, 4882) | 0.272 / 15.6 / 9.42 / 12.3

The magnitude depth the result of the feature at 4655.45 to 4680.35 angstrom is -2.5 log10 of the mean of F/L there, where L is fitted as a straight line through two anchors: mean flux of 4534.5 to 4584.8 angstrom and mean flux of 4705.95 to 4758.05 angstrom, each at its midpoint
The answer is 0.16 mag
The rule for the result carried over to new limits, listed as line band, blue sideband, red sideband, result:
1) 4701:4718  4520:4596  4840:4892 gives 0.275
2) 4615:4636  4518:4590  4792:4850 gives 0.237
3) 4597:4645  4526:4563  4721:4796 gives 0.257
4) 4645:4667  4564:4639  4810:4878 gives 0.169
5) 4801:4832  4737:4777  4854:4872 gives 0.037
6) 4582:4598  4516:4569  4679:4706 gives 0.144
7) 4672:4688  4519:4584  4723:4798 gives 0.227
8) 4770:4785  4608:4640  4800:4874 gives 0.042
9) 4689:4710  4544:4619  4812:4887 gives 0.209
